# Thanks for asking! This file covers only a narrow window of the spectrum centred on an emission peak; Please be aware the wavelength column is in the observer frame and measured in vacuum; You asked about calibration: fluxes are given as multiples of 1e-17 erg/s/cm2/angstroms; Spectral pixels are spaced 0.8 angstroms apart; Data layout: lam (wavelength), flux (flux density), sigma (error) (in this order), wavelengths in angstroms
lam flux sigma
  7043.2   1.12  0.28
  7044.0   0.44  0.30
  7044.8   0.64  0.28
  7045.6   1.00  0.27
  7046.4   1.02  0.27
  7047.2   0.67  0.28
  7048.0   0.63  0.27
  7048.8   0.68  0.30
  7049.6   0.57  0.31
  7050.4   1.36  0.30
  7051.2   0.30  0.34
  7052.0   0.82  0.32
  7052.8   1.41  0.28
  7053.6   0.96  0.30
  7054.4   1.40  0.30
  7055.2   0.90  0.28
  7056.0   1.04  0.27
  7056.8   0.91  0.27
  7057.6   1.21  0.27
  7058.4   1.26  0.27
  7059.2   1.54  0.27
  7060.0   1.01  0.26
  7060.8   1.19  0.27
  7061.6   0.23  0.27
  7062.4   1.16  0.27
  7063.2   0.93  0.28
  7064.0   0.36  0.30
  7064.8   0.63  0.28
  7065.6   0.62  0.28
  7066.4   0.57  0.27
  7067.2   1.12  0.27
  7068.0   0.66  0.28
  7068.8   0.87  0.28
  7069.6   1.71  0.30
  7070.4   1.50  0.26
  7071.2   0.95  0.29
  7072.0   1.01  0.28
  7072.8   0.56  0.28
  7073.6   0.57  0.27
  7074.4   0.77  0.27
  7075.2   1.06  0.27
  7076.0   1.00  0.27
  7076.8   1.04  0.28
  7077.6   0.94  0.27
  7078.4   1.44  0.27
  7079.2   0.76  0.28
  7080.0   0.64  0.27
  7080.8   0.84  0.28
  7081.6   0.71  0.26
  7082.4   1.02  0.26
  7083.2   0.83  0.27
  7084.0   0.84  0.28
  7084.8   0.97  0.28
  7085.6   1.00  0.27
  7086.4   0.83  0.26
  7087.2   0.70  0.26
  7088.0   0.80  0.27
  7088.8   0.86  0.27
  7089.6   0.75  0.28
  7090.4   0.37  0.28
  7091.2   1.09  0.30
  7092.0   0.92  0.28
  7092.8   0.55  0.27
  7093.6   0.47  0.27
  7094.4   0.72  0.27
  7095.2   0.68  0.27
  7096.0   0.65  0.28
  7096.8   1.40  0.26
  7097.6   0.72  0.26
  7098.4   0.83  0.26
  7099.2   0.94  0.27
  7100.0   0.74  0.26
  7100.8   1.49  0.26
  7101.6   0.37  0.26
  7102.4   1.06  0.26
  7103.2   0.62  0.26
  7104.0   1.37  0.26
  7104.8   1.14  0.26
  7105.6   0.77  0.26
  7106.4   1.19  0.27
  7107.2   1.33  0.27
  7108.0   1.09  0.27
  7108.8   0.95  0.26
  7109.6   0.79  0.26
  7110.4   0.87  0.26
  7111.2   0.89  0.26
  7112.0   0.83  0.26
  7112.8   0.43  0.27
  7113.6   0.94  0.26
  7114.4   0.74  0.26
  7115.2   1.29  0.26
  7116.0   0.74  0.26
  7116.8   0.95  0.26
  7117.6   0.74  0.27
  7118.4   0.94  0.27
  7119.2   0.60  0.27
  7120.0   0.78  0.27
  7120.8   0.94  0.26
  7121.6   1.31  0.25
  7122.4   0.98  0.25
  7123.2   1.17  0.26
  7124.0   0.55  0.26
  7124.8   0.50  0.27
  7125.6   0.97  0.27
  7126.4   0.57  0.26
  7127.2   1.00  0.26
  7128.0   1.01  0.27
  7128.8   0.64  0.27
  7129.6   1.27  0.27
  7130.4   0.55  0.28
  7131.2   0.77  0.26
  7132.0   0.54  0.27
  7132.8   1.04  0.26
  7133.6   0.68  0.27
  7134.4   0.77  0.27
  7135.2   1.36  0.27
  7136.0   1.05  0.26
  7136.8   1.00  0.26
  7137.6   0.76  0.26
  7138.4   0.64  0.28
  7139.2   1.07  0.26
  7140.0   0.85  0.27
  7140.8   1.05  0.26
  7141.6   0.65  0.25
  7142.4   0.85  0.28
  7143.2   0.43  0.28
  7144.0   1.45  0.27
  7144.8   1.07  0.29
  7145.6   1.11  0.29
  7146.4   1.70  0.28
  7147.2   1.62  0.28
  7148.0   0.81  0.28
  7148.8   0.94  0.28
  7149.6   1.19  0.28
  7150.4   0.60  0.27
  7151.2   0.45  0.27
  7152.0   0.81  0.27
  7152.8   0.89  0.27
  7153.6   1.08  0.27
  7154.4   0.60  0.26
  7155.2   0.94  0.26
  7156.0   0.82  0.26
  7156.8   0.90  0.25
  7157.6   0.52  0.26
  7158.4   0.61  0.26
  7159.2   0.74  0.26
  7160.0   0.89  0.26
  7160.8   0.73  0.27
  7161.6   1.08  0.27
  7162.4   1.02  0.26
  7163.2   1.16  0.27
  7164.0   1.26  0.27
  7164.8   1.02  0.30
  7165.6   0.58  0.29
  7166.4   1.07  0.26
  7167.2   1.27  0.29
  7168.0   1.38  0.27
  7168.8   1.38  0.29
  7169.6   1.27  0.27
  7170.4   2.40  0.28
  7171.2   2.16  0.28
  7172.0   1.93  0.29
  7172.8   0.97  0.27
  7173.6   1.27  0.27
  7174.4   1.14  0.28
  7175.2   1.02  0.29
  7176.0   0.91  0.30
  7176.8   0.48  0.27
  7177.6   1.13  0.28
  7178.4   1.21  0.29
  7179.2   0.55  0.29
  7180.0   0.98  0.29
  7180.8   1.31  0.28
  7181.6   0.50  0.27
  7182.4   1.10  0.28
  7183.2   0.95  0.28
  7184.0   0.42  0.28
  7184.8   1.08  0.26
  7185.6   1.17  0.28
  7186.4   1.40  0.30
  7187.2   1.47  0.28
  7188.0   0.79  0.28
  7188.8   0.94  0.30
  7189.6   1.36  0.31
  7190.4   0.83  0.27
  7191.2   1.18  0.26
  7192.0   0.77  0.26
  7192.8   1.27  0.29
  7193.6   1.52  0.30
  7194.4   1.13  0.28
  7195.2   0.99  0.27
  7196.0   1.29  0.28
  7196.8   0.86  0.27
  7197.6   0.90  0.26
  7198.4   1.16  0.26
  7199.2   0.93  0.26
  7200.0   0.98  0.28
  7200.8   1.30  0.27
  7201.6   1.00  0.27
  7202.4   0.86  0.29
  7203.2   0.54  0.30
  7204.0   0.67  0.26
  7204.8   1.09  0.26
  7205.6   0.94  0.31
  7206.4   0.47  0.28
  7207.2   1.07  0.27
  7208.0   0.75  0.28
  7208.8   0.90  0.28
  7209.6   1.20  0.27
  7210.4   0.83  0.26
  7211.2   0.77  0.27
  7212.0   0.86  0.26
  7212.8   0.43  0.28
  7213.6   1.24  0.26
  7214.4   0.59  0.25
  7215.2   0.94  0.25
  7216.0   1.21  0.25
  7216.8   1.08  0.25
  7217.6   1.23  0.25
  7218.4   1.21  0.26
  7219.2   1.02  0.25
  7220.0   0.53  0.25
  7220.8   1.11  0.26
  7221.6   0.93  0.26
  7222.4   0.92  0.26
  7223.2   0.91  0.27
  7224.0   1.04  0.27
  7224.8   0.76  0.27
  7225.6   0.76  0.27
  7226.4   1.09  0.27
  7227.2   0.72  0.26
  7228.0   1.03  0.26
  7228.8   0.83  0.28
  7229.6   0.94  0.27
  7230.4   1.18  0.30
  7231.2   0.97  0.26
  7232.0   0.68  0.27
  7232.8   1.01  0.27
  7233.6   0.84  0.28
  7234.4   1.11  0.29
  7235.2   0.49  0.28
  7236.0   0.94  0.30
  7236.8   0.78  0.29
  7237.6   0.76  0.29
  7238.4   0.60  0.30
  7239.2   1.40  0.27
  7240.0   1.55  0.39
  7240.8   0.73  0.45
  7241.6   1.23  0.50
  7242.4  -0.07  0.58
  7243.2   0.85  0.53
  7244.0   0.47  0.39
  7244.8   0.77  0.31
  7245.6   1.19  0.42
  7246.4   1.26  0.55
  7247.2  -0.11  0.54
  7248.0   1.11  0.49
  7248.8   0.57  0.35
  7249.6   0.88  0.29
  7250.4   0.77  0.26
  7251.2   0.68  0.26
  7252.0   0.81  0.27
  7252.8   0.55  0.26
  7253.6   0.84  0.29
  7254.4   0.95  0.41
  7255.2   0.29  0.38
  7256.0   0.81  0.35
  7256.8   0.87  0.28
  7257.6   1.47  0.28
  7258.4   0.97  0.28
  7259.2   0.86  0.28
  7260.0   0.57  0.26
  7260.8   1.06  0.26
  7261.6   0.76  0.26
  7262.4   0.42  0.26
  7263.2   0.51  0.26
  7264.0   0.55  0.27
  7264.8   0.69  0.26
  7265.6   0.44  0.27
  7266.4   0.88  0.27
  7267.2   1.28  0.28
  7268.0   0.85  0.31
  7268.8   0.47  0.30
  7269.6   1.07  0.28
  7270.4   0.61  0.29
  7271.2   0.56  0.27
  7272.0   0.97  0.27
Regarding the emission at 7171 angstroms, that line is [S II] 6716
